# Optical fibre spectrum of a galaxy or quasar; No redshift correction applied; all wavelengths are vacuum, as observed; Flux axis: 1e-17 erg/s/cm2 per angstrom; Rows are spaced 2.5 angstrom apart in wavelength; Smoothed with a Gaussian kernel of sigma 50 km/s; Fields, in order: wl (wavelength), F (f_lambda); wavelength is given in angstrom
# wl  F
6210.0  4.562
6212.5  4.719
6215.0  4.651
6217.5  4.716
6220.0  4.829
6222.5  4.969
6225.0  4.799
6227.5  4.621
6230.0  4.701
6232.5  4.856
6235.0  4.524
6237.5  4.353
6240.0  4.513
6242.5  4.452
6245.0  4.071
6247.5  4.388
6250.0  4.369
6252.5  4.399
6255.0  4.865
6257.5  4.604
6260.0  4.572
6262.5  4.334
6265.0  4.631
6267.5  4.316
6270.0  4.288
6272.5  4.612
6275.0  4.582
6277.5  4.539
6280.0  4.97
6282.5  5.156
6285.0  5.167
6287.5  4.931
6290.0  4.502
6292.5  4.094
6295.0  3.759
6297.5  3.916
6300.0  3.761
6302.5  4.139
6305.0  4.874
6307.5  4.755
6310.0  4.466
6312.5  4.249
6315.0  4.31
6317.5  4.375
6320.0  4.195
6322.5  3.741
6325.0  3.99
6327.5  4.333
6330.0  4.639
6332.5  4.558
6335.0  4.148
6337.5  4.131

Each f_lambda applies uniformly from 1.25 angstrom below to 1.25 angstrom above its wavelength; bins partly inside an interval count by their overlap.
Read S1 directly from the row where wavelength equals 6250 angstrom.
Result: 4.369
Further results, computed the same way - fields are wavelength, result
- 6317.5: 4.375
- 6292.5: 4.094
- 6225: 4.799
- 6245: 4.071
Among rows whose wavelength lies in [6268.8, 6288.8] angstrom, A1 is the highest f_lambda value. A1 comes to 5.167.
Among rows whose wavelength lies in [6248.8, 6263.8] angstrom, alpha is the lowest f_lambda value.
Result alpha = 4.334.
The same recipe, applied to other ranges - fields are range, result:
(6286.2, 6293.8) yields 4.094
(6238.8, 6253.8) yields 4.071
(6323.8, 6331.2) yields 3.99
